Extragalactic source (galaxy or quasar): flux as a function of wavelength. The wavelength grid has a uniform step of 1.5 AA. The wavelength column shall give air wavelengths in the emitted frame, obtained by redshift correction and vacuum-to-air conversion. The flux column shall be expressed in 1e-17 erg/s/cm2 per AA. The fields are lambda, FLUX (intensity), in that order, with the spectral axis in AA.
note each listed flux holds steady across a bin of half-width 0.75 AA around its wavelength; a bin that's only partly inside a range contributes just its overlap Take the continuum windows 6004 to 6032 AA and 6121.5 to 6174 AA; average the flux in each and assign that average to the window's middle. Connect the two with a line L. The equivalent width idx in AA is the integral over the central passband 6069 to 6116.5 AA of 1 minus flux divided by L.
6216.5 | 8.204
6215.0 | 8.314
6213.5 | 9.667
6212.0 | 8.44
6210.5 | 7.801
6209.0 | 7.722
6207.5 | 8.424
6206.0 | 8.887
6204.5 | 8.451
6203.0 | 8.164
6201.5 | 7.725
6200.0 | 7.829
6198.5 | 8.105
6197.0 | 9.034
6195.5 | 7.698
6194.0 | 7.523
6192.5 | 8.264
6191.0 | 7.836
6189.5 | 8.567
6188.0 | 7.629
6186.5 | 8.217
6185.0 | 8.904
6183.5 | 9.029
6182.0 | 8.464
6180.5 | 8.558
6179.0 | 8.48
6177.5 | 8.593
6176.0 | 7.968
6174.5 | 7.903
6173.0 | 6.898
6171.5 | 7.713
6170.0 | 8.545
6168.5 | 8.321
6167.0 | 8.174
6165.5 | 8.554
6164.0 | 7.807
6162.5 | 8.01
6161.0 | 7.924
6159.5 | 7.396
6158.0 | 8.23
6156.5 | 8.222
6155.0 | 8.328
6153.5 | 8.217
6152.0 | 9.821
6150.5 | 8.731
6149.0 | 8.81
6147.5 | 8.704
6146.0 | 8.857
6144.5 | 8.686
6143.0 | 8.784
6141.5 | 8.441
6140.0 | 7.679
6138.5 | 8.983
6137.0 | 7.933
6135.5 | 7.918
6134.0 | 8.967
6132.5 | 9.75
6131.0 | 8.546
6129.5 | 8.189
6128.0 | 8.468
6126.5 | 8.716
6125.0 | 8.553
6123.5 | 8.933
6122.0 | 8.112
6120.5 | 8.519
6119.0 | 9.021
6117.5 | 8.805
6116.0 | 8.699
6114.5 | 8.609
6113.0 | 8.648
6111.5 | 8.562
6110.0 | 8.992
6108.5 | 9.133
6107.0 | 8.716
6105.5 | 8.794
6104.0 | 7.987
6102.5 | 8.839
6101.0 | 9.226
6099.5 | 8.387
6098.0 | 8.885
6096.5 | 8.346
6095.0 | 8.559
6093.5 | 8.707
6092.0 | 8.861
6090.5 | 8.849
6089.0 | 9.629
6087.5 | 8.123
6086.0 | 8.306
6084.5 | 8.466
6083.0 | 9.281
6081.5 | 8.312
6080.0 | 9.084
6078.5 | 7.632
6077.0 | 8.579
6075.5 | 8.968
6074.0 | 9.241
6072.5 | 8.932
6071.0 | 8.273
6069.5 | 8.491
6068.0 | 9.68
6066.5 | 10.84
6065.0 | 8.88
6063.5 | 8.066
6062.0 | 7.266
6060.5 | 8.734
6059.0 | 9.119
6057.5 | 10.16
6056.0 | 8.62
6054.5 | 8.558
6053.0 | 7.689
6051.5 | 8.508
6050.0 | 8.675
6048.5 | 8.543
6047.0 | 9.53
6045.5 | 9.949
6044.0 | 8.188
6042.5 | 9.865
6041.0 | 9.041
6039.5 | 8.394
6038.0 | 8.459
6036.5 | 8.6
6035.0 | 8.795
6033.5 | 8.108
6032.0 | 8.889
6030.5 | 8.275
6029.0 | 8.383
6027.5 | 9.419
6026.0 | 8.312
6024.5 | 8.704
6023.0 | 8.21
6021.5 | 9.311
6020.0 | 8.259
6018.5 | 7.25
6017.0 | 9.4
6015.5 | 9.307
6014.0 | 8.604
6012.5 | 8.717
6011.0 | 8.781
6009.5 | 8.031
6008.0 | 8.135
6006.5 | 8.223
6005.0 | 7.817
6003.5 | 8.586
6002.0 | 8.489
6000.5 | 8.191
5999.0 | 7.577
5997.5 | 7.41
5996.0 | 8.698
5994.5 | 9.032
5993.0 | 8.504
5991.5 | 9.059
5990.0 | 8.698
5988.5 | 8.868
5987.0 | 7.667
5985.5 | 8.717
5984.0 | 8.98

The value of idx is -1.4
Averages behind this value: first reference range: 8.52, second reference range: 8.4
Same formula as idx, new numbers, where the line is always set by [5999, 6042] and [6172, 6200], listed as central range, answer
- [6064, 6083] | -1.1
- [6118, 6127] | -0.4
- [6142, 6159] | -0.8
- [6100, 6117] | -0.8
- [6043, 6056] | -0.4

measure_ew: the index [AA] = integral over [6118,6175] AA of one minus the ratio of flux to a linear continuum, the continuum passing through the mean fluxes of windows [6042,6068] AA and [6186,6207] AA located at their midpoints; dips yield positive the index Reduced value 0.0 AA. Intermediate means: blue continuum 8.91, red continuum 8.14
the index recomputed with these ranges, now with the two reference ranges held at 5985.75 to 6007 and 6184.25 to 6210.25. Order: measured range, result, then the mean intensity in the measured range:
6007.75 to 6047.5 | -1.8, 8.7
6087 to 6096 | -0.6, 8.79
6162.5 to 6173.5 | 0.2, 8.03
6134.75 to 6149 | -0.4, 8.46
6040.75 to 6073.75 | -2.4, 8.89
